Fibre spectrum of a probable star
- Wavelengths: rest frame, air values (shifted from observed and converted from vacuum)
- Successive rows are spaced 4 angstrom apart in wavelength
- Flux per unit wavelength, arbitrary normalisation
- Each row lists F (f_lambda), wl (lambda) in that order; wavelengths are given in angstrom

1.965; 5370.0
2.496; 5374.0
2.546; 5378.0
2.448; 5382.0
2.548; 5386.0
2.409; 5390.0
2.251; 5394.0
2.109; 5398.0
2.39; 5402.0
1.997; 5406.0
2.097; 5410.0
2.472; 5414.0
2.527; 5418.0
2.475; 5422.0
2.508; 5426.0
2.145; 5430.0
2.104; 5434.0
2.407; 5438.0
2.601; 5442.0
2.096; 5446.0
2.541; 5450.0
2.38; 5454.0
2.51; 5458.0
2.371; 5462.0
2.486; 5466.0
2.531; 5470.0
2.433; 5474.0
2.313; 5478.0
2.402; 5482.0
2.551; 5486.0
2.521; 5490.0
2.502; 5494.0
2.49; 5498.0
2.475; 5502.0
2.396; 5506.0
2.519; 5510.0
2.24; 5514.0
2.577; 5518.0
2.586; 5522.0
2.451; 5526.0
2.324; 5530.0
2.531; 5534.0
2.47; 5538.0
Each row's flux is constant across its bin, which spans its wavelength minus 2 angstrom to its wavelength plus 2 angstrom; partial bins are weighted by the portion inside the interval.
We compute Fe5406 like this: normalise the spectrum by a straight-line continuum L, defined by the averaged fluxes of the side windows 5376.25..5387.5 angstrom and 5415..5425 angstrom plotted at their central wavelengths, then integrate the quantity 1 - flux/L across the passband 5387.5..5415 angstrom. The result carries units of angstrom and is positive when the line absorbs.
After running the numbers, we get 2.87 angstrom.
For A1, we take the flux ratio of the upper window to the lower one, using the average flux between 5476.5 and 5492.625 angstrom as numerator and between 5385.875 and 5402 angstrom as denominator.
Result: 1.06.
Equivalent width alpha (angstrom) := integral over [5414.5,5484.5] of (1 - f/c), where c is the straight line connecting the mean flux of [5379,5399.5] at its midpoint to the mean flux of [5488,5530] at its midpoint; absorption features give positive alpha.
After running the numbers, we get 0.4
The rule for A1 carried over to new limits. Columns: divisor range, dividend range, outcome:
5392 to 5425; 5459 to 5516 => 1.07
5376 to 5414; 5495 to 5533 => 1.06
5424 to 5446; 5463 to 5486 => 1.05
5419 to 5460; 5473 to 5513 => 1.03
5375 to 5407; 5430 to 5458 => 1.00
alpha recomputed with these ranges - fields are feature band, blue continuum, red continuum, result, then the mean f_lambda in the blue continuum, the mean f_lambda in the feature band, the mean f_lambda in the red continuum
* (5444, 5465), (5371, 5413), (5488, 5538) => 0.1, 2.32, 2.38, 2.47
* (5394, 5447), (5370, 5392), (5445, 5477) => 2.8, 2.44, 2.3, 2.43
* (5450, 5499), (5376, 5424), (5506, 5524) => -0.6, 2.36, 2.46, 2.47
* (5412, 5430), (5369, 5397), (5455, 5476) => -0.3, 2.39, 2.46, 2.46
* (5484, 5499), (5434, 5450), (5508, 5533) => -0.6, 2.36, 2.52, 2.45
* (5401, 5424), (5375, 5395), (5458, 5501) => 1.2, 2.45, 2.32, 2.46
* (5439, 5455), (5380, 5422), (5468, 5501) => 0.0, 2.33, 2.41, 2.47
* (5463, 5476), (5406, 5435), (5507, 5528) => -0.4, 2.32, 2.47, 2.47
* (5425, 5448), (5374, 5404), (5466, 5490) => 1.2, 2.39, 2.3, 2.46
